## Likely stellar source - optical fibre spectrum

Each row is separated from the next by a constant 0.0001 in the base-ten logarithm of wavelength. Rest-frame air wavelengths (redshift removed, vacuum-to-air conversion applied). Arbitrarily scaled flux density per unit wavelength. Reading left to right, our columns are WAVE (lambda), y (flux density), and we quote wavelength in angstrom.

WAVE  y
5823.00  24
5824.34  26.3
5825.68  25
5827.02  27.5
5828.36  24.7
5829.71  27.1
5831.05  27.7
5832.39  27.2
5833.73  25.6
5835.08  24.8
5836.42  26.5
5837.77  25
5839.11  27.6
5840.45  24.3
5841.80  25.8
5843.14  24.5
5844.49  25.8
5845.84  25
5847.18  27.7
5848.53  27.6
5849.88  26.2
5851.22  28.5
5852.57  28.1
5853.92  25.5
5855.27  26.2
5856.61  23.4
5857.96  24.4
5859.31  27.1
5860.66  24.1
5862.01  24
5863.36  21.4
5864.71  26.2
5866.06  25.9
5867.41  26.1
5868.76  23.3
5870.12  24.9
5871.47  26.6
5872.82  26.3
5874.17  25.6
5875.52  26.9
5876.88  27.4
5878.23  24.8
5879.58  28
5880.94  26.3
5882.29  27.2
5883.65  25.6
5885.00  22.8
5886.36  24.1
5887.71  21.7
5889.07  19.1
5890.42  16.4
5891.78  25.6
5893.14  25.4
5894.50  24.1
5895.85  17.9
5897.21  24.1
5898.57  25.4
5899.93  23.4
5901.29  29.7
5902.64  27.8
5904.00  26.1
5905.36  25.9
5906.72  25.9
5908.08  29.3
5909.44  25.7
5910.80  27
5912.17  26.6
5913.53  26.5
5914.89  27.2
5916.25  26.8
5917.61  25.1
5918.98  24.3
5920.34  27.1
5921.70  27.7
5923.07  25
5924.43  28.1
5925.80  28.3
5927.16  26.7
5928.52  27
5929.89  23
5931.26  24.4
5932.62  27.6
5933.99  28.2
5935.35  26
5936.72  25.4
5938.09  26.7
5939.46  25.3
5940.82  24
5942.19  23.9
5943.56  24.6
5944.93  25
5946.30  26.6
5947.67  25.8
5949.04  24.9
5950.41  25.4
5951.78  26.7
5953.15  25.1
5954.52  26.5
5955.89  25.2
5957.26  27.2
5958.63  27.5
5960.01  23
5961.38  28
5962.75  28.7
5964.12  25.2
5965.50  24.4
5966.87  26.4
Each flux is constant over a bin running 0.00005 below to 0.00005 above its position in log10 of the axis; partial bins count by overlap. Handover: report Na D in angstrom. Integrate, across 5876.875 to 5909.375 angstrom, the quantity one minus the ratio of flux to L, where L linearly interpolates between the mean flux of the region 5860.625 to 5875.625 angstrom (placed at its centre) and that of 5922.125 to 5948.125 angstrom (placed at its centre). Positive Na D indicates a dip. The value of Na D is 0.9 angstrom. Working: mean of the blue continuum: 25.1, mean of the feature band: 24.7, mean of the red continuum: 25.9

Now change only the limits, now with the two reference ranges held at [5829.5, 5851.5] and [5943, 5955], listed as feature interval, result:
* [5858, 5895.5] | 2.0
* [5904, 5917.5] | -0.4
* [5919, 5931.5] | -0.3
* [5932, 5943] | -0.1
